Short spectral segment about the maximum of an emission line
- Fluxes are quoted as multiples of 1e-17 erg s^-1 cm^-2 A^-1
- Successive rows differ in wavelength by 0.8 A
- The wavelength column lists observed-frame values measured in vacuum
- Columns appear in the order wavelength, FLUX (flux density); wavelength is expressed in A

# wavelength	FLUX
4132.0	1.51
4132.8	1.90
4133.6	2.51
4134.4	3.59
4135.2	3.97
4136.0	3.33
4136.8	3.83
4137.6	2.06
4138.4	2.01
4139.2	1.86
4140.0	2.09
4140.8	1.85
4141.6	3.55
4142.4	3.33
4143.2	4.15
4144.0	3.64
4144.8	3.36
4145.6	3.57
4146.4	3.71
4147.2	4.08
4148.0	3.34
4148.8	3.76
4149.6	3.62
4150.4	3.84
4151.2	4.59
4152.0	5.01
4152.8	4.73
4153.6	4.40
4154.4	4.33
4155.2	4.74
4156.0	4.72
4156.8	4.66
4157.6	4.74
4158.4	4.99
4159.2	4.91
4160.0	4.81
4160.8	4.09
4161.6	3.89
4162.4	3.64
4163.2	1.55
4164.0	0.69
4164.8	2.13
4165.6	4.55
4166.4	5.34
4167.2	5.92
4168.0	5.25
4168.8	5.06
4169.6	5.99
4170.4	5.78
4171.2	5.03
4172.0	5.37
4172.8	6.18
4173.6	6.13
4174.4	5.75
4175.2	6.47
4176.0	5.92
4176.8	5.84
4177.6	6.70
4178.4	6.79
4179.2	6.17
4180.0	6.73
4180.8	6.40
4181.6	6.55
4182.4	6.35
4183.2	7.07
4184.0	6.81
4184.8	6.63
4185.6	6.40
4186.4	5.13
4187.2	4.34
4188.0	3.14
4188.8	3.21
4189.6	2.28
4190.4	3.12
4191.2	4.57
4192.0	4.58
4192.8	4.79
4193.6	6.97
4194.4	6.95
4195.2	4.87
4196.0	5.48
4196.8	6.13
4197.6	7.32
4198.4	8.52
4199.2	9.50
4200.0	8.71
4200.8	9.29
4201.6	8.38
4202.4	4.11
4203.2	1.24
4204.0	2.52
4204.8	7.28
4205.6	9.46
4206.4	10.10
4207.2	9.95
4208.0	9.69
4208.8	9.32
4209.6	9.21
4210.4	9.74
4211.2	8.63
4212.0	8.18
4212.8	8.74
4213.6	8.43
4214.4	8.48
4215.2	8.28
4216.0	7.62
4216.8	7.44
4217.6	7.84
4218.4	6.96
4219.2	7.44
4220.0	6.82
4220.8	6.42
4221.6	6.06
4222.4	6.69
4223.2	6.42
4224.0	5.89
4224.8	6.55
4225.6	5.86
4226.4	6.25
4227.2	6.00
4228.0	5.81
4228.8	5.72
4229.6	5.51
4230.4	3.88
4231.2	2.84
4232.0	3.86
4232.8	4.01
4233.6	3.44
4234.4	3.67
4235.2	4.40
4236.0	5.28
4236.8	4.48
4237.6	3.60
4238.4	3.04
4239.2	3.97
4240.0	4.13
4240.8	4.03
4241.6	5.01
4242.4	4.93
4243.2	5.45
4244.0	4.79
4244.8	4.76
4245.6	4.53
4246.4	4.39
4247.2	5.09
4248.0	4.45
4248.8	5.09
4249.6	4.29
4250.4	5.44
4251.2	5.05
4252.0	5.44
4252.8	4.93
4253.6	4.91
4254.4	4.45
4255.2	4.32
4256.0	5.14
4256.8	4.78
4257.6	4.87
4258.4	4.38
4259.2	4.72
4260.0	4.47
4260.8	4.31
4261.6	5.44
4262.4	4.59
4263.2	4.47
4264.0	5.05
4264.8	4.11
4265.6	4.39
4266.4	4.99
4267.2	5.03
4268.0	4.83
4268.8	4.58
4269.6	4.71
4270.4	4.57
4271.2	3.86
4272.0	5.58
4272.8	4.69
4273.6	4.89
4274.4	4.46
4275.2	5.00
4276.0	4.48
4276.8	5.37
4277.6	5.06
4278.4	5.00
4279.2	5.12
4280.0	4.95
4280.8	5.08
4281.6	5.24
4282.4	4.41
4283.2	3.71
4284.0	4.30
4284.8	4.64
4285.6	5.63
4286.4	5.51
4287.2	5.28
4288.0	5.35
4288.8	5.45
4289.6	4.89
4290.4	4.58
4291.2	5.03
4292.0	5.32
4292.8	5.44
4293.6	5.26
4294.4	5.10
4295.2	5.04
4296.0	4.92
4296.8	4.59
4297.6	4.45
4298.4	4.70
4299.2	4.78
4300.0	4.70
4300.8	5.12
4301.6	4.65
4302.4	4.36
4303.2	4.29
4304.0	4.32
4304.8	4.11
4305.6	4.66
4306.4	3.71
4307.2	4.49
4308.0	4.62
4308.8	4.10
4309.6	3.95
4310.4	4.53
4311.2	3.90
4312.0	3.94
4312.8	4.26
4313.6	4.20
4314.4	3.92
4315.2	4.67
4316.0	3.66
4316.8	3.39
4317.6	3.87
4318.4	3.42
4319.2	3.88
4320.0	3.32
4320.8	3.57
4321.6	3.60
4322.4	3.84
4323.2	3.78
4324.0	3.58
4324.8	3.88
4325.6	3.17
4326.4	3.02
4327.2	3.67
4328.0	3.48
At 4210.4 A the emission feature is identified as Lyman alpha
